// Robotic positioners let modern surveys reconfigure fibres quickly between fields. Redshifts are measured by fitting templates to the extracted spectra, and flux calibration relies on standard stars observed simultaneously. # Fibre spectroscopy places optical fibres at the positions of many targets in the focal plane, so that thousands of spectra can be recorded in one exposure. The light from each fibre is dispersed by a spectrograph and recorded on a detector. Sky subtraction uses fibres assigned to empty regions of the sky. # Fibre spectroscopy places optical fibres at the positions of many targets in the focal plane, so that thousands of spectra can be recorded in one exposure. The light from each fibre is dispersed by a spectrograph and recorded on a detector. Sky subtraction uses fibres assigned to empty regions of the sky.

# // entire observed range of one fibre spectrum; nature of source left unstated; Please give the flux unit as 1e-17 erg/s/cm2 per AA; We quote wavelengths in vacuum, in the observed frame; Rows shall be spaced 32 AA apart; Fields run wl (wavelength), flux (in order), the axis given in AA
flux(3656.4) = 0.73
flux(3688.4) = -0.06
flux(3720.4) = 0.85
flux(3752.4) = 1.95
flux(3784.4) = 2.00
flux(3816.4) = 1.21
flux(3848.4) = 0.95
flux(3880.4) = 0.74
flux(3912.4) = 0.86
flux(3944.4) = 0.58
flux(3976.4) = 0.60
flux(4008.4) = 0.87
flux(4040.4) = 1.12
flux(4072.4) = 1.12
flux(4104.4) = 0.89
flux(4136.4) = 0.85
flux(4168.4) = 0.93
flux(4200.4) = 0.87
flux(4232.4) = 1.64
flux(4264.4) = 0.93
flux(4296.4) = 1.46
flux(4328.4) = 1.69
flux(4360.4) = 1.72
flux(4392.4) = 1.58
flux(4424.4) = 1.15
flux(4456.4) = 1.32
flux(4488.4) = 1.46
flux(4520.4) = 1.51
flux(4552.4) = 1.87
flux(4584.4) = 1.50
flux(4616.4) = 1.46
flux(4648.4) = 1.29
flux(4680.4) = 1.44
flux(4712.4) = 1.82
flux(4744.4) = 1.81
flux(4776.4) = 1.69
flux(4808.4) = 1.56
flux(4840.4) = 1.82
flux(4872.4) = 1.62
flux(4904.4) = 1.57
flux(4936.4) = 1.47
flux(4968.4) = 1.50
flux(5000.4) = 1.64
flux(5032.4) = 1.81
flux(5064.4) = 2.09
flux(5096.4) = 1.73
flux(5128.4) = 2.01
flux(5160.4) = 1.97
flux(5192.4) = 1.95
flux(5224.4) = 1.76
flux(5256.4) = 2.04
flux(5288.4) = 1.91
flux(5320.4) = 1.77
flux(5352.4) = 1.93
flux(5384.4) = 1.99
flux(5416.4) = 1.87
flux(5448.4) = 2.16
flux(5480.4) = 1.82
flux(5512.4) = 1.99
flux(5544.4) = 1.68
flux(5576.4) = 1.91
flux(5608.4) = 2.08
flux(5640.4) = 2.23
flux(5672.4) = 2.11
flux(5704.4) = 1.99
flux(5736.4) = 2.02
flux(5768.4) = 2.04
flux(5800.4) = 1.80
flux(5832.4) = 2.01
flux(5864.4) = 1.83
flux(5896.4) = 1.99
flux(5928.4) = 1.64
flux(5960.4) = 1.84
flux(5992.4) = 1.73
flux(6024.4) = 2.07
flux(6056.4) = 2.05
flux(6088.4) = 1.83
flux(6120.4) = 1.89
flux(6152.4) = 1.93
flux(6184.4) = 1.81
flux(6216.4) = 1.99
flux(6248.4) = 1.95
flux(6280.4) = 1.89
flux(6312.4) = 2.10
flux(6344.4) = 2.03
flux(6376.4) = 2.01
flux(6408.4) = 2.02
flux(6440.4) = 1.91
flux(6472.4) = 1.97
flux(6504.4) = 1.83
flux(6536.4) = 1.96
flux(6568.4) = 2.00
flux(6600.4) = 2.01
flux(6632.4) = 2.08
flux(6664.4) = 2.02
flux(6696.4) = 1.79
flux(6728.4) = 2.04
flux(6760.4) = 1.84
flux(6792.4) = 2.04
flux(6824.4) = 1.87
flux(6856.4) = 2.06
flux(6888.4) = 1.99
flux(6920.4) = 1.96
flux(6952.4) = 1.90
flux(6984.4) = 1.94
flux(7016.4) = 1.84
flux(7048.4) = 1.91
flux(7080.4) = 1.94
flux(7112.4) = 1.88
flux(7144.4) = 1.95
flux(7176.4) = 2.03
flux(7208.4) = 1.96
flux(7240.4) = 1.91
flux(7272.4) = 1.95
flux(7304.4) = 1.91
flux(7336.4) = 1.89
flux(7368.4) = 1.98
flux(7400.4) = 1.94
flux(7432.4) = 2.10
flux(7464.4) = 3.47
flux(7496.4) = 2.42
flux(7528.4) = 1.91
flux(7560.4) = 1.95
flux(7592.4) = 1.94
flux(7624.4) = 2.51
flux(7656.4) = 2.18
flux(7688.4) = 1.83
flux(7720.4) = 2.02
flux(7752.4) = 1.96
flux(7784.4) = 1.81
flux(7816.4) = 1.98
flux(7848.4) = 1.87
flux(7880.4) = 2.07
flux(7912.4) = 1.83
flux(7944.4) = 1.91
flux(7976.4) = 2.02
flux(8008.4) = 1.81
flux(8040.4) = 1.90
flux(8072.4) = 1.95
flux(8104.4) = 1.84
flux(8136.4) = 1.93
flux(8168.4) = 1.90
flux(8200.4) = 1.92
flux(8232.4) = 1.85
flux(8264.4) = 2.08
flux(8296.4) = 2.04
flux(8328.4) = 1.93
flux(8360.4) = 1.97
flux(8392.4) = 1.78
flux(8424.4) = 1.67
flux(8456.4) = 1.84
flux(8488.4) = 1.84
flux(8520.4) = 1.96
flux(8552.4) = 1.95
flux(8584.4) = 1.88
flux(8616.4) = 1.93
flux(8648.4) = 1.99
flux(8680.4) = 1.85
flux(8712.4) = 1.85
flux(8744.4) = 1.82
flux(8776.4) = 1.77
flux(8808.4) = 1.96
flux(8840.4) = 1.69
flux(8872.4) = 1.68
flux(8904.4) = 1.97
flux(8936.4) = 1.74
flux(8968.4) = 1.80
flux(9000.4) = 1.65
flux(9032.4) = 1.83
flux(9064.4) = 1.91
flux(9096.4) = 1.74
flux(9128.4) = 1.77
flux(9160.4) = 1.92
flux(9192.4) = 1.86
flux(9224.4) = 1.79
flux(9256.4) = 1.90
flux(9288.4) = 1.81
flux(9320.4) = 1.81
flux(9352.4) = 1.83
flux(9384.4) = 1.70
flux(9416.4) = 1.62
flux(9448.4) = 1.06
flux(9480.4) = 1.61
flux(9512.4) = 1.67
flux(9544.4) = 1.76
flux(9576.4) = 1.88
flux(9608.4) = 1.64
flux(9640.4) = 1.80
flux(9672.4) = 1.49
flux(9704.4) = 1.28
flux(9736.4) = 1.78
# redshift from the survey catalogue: 0.137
